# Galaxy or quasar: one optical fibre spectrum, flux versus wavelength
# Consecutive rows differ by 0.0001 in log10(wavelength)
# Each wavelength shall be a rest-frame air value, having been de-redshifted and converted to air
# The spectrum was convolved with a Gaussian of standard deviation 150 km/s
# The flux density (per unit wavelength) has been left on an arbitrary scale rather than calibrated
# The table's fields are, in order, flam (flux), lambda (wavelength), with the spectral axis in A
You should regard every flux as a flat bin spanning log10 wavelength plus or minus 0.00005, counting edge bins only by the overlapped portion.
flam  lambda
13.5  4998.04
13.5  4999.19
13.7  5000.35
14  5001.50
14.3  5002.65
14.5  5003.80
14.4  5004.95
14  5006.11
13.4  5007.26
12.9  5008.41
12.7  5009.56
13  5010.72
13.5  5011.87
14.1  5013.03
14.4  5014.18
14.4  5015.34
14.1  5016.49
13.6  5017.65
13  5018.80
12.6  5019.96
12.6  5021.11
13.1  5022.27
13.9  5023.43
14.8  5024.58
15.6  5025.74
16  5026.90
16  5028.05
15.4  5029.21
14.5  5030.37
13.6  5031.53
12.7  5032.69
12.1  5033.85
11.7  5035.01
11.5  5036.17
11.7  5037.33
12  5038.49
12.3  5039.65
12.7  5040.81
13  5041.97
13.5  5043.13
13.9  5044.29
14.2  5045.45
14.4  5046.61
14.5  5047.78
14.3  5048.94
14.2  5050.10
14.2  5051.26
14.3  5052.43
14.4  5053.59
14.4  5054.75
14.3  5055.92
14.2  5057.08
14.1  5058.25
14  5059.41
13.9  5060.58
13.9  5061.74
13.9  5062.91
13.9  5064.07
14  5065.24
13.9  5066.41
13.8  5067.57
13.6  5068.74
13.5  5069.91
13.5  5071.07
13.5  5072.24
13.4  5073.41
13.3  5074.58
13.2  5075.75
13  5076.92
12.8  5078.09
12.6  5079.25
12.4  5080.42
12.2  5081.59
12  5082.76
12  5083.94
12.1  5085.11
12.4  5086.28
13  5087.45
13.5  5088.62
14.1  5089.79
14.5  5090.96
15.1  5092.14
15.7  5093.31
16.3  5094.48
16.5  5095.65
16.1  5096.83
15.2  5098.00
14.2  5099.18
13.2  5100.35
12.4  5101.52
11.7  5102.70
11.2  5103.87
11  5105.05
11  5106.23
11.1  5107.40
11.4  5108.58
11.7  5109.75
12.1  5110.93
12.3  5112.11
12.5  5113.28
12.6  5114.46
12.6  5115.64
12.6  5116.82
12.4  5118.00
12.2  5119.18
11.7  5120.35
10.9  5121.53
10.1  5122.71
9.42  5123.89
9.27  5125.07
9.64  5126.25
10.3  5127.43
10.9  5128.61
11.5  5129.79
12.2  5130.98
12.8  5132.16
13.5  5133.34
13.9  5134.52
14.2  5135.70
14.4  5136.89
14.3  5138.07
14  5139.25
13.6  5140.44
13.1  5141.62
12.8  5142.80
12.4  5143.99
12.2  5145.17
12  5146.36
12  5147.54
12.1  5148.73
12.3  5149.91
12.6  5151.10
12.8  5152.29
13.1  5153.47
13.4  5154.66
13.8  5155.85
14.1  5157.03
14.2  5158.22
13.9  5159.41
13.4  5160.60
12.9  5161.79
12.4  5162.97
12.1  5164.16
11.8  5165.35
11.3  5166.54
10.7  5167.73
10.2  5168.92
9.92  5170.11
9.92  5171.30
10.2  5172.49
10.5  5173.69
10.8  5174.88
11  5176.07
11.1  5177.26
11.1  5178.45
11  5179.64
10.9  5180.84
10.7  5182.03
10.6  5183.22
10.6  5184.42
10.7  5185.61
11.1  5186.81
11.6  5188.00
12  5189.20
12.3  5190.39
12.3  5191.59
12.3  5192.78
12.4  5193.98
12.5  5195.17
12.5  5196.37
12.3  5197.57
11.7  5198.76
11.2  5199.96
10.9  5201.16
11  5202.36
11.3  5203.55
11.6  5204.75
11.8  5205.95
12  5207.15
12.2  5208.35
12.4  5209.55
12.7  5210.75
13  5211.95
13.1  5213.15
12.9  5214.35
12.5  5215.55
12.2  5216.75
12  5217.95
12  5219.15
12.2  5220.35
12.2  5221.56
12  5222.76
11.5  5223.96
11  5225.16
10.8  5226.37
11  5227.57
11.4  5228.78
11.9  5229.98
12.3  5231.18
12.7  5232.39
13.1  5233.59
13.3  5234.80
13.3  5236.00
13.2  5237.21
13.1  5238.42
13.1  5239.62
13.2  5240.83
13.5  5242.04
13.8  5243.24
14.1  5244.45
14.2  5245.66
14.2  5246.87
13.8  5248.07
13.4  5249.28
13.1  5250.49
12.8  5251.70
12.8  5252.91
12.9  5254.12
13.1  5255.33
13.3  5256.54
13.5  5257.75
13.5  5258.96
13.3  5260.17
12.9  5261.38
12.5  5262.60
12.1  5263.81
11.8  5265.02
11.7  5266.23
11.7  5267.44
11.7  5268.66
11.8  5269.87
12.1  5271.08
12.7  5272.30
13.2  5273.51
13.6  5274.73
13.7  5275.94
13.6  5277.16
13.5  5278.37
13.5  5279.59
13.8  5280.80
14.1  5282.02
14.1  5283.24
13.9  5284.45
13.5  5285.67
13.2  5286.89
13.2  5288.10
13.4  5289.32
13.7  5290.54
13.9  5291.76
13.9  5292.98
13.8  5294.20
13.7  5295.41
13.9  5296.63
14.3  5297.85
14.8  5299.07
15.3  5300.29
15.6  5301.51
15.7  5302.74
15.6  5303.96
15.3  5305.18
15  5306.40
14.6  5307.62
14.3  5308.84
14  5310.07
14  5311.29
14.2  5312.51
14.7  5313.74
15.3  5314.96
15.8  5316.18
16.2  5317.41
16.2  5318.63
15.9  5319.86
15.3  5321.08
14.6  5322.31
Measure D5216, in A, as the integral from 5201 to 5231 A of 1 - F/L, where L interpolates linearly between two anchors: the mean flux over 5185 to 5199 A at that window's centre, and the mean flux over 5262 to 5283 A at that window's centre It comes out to 0.7 A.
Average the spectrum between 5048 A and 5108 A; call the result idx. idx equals 13.6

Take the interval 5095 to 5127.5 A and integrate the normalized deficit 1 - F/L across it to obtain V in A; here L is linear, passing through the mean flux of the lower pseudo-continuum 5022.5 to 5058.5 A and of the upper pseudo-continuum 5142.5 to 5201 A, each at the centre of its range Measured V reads 1.8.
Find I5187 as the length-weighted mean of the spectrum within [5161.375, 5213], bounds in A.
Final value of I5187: 11.5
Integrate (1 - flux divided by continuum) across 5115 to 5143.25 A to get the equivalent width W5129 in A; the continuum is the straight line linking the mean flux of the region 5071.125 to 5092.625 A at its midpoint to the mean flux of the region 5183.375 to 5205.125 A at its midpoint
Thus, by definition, 0.6 A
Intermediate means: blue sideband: 13.1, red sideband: 11.7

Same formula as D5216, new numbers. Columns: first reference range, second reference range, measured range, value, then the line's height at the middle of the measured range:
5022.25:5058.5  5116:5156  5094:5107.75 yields -0.5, 12.8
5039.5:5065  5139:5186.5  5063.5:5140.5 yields 1.4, 13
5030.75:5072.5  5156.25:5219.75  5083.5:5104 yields -1.4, 13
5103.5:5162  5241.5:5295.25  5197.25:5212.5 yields 1.2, 12.8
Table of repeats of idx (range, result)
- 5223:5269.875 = 12.7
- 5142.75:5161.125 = 12.9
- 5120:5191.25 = 11.9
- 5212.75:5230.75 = 11.9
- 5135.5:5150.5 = 13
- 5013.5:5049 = 13.6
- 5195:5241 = 12.2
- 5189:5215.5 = 12.1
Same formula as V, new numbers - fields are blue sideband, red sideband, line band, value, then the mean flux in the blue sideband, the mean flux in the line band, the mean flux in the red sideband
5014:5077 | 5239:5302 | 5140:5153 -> 0.99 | 13.7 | 12.5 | 13.4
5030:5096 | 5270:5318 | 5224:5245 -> 2.09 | 13.5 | 12.6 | 14.1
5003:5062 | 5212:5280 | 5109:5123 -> 1.41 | 13.7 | 12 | 12.7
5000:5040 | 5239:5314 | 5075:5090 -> 1.01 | 13.6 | 12.7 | 13.6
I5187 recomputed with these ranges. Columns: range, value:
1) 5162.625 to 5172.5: 11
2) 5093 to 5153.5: 12.5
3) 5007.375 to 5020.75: 13.5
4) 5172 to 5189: 10.9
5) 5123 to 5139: 12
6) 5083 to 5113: 13.2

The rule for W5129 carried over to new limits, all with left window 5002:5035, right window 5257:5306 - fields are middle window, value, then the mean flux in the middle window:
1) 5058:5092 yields 1.2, 13.3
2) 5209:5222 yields 1.1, 12.5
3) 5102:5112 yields 1.7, 11.4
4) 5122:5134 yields 2.4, 11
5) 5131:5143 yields 0.1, 13.6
